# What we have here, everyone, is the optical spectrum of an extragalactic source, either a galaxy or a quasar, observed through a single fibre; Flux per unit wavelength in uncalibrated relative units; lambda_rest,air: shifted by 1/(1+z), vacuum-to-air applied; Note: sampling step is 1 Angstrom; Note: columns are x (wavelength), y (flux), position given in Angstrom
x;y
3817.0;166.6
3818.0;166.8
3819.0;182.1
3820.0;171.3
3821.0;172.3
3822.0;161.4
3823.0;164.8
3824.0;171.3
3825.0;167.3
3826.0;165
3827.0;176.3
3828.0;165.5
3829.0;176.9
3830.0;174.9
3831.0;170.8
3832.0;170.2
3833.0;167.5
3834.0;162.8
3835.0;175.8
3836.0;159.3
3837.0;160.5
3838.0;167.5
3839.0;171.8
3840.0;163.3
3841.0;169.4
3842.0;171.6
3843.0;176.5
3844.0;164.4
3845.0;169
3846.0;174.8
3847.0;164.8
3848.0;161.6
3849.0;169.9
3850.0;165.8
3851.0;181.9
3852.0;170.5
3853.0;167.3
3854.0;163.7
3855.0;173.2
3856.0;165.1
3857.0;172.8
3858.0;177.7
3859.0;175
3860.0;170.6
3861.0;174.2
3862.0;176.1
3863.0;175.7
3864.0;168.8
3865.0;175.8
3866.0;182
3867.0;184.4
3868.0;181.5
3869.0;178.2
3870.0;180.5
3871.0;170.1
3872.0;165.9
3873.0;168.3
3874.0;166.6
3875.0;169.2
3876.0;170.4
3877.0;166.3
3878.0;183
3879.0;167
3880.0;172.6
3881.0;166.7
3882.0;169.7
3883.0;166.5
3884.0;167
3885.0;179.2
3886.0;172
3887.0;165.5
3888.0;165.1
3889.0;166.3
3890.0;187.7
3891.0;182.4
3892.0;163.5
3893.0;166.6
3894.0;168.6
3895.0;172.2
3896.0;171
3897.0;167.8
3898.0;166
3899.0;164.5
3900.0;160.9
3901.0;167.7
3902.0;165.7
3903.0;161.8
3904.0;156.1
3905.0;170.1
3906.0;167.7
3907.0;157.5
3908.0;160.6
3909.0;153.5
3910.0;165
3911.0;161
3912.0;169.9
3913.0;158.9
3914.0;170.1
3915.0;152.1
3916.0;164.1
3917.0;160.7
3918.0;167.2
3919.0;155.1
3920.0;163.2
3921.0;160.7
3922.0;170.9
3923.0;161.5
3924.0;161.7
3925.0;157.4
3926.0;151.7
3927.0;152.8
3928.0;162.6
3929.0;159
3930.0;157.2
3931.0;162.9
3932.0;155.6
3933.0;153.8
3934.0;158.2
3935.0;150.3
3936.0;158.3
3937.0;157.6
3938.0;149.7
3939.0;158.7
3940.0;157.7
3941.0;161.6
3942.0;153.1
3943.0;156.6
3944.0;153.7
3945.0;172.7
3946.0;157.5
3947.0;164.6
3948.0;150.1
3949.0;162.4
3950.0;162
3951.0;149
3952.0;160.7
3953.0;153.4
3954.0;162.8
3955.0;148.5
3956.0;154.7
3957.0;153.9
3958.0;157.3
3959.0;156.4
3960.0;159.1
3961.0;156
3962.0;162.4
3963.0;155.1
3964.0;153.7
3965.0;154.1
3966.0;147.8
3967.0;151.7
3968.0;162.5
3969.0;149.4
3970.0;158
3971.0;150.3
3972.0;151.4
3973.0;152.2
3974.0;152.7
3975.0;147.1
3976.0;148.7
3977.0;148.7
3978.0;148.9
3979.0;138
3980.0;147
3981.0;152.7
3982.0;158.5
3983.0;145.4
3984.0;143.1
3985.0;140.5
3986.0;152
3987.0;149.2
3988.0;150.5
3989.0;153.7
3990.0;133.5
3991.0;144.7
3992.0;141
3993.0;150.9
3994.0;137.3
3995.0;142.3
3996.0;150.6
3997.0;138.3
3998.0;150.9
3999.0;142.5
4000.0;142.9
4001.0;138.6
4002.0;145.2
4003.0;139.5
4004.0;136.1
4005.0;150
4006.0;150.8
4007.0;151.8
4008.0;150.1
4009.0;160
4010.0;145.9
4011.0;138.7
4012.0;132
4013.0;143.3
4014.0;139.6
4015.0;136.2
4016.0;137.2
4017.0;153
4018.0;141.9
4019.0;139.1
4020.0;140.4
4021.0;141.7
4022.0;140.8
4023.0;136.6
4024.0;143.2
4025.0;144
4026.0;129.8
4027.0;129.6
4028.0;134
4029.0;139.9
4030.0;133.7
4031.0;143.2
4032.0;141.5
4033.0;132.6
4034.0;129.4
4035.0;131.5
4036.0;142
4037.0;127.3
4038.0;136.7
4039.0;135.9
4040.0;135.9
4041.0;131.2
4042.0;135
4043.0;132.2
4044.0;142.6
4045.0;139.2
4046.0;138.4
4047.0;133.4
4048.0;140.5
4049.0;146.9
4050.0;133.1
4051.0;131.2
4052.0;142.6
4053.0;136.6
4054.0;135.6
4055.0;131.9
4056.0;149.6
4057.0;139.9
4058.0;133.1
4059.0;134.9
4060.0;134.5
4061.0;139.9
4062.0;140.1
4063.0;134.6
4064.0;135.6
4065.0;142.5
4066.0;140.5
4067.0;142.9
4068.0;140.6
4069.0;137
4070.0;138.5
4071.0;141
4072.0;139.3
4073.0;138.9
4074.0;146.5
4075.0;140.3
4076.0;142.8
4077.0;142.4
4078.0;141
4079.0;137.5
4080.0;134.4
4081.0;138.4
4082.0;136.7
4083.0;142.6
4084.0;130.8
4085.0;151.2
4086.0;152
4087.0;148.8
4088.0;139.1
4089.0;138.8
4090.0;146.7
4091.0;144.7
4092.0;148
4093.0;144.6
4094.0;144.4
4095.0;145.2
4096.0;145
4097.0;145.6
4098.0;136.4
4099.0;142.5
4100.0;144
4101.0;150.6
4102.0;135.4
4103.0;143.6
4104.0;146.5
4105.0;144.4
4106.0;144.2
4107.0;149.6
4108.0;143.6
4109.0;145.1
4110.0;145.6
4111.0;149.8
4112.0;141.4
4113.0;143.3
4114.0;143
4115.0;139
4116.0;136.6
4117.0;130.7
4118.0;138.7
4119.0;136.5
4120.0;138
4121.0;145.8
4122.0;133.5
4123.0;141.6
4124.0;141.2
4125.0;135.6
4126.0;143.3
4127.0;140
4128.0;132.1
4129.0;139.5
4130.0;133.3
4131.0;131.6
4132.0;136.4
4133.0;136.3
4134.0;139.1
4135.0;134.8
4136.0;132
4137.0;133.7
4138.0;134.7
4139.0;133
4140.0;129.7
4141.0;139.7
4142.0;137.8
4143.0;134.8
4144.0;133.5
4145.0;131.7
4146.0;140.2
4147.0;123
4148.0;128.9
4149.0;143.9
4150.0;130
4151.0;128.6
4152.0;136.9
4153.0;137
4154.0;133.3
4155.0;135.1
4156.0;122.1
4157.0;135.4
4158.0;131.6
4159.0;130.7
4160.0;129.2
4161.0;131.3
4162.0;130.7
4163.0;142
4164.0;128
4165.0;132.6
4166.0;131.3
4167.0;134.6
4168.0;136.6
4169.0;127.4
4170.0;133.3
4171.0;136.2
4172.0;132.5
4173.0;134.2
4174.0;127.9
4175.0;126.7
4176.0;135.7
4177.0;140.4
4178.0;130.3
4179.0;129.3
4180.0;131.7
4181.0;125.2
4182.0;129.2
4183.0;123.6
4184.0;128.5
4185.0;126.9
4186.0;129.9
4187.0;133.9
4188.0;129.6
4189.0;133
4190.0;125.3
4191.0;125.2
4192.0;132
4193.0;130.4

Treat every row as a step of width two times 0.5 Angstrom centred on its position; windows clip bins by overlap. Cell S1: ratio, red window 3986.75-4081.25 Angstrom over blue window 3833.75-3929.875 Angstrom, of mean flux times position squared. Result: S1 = 0.90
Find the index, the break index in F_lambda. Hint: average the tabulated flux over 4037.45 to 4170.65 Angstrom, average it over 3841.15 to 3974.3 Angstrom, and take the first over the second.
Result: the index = 0.84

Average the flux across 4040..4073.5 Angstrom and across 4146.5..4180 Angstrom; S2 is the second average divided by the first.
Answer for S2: 1.0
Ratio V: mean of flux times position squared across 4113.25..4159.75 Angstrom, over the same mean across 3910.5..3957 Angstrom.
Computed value 0.94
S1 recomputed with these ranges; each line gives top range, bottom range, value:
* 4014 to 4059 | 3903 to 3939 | 0.91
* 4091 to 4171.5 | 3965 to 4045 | 1.02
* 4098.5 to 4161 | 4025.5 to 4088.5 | 1.03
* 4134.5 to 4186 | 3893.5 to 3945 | 0.93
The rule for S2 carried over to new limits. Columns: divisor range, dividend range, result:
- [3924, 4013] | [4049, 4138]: 0.92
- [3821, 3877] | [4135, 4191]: 0.77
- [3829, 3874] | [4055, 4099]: 0.82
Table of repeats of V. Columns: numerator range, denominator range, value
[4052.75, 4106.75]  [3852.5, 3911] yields 0.92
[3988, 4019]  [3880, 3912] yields 0.91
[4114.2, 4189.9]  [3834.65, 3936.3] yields 0.91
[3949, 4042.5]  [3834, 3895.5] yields 0.91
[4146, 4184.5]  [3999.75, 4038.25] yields 1.01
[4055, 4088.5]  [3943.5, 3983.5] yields 0.96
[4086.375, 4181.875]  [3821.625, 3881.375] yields 0.92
